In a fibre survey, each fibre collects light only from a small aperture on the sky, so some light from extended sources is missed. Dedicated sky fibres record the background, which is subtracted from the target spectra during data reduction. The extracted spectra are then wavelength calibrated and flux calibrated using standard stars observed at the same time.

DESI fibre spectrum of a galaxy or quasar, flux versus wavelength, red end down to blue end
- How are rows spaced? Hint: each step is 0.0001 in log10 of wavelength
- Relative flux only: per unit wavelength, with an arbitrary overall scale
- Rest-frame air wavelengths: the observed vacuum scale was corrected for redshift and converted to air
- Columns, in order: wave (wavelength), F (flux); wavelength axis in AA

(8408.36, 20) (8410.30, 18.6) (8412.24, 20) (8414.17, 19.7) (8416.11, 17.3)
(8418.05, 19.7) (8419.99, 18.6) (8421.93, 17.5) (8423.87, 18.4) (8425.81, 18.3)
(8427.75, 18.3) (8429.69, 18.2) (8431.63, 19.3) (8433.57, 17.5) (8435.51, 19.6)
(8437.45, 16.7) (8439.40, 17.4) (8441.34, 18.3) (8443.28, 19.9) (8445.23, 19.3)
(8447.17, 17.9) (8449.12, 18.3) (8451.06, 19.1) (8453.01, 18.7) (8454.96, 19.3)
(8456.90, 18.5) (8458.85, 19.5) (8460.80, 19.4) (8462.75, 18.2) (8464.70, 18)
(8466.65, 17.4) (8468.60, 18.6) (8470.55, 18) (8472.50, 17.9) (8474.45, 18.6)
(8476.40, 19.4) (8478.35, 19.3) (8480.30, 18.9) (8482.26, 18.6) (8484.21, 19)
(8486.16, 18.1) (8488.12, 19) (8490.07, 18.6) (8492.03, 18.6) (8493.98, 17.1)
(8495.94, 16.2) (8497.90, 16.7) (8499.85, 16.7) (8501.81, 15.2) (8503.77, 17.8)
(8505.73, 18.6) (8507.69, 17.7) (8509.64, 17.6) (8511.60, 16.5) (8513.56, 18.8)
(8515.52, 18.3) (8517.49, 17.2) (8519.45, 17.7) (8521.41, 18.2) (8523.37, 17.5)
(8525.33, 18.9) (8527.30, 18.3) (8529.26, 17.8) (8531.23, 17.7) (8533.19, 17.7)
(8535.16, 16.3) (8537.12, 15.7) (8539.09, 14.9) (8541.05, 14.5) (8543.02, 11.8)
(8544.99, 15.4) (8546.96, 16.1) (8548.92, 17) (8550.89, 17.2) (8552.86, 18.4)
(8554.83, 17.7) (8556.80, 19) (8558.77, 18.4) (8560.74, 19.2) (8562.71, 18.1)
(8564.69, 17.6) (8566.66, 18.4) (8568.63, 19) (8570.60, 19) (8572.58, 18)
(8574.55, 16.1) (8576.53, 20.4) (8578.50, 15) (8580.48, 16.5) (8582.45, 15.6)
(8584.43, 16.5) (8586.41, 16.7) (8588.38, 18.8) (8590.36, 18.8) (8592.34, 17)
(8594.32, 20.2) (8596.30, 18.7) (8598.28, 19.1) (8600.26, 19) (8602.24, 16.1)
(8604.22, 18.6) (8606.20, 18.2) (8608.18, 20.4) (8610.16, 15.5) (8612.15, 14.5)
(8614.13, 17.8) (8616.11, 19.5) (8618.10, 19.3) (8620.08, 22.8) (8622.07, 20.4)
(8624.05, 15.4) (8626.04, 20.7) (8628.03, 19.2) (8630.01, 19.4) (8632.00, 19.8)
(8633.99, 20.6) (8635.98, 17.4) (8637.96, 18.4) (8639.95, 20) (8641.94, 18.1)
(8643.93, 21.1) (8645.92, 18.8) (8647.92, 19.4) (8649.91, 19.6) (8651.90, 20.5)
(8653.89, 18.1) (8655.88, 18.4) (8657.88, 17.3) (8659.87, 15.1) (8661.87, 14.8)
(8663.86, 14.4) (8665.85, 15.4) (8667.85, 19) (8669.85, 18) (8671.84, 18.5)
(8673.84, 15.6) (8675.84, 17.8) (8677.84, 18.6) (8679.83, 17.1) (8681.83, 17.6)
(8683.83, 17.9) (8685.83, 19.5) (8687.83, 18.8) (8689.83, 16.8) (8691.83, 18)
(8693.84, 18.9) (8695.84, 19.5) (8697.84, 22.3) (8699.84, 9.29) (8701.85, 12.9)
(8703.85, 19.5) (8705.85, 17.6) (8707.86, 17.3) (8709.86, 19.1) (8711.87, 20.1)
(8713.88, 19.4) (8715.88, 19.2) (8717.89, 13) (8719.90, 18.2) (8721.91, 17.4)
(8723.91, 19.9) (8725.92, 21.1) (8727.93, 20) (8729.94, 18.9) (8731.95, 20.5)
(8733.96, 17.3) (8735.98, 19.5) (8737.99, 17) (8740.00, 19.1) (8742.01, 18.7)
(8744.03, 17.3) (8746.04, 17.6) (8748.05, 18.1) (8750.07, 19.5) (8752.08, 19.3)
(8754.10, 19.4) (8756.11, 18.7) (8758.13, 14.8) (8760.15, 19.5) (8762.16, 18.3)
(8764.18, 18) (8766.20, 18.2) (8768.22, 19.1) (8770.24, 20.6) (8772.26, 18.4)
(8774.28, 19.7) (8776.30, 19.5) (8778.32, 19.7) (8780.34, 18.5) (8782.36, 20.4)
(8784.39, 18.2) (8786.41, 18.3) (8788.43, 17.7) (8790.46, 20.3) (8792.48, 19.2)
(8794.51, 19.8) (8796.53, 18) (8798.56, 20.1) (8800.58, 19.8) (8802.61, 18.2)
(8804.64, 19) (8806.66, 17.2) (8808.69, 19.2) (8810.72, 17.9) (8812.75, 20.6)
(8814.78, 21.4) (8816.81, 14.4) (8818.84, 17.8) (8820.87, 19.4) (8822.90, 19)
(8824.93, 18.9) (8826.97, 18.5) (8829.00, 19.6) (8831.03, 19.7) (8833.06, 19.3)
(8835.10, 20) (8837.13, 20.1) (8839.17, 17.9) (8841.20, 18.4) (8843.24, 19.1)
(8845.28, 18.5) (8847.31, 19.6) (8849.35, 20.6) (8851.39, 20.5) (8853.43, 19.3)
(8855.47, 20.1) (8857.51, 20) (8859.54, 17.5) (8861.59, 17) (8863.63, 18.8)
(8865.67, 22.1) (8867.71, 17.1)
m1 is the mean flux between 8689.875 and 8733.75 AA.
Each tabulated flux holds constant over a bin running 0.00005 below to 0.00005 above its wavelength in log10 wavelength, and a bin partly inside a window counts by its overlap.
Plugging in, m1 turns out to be 18.1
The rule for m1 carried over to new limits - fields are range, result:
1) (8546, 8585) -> 17.7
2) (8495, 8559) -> 17.1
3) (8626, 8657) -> 19.3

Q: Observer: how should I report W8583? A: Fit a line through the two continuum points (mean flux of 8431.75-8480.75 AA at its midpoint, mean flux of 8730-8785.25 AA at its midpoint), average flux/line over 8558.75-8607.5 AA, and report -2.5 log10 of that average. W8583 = 0.04 mag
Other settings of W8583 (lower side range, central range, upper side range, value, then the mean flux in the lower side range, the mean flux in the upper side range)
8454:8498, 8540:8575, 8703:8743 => 0.07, 18.4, 18.6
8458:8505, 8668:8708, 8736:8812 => 0.06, 18.1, 18.7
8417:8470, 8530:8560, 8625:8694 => 0.11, 18.5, 18.2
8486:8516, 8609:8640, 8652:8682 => -0.09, 17.6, 17.1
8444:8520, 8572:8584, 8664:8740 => 0.08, 18.2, 18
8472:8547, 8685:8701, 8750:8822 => 0.03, 17.4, 18.8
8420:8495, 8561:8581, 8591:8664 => 0.04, 18.5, 18.5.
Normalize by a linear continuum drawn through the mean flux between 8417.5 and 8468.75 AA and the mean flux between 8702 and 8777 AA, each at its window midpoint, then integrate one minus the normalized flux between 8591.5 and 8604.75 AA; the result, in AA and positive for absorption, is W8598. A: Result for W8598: 0.10 AA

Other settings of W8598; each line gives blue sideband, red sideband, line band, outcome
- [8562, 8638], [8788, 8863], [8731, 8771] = 0.6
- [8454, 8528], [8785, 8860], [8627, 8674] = 0.8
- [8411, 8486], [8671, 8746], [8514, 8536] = 0.7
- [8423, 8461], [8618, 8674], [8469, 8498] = 0.4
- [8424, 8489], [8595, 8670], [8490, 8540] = 3.0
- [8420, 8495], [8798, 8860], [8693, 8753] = 2.1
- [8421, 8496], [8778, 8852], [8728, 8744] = 0.2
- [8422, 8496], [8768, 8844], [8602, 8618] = 0.8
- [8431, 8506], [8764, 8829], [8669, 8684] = 0.9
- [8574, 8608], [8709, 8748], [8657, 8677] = 1.8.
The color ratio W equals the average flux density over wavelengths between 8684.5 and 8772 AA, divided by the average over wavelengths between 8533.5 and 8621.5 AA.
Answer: 1.0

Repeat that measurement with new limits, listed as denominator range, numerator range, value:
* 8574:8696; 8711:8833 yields 1.03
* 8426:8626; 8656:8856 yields 1.03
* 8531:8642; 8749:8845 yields 1.06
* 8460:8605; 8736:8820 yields 1.06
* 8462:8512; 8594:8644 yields 1.05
